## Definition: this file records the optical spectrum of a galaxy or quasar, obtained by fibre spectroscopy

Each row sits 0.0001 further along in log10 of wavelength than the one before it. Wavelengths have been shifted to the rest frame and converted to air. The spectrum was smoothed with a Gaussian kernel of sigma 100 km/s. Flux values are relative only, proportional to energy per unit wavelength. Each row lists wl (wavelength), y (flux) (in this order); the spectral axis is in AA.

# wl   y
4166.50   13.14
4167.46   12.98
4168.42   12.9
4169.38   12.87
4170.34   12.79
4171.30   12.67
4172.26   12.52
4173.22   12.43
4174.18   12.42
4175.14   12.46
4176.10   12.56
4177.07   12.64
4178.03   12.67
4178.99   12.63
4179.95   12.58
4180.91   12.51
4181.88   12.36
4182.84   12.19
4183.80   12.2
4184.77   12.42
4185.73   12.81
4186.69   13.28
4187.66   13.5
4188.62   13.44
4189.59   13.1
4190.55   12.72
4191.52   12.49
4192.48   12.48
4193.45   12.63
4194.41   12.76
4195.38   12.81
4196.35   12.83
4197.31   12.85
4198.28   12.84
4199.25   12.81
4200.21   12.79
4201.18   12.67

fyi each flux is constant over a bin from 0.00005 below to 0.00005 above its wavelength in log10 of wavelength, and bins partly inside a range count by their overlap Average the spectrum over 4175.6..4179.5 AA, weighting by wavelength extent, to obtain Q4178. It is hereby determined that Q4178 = 12.6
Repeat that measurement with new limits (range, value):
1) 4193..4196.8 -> 12.8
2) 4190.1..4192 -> 12.6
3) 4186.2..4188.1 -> 13.4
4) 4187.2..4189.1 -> 13.5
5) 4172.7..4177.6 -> 12.5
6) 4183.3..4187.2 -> 12.7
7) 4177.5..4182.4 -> 12.6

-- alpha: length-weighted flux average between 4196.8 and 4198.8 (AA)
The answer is 12.8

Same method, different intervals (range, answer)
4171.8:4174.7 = 12.5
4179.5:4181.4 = 12.5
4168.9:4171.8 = 12.8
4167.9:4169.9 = 12.9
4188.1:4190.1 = 13.3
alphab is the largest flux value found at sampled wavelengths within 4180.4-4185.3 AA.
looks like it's 12.51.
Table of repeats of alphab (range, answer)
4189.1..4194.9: 13.1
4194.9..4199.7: 12.85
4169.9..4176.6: 12.79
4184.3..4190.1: 13.5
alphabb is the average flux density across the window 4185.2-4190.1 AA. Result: 13.2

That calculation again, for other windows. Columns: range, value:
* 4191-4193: 12.5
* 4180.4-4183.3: 12.4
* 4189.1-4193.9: 12.7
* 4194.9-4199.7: 12.8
